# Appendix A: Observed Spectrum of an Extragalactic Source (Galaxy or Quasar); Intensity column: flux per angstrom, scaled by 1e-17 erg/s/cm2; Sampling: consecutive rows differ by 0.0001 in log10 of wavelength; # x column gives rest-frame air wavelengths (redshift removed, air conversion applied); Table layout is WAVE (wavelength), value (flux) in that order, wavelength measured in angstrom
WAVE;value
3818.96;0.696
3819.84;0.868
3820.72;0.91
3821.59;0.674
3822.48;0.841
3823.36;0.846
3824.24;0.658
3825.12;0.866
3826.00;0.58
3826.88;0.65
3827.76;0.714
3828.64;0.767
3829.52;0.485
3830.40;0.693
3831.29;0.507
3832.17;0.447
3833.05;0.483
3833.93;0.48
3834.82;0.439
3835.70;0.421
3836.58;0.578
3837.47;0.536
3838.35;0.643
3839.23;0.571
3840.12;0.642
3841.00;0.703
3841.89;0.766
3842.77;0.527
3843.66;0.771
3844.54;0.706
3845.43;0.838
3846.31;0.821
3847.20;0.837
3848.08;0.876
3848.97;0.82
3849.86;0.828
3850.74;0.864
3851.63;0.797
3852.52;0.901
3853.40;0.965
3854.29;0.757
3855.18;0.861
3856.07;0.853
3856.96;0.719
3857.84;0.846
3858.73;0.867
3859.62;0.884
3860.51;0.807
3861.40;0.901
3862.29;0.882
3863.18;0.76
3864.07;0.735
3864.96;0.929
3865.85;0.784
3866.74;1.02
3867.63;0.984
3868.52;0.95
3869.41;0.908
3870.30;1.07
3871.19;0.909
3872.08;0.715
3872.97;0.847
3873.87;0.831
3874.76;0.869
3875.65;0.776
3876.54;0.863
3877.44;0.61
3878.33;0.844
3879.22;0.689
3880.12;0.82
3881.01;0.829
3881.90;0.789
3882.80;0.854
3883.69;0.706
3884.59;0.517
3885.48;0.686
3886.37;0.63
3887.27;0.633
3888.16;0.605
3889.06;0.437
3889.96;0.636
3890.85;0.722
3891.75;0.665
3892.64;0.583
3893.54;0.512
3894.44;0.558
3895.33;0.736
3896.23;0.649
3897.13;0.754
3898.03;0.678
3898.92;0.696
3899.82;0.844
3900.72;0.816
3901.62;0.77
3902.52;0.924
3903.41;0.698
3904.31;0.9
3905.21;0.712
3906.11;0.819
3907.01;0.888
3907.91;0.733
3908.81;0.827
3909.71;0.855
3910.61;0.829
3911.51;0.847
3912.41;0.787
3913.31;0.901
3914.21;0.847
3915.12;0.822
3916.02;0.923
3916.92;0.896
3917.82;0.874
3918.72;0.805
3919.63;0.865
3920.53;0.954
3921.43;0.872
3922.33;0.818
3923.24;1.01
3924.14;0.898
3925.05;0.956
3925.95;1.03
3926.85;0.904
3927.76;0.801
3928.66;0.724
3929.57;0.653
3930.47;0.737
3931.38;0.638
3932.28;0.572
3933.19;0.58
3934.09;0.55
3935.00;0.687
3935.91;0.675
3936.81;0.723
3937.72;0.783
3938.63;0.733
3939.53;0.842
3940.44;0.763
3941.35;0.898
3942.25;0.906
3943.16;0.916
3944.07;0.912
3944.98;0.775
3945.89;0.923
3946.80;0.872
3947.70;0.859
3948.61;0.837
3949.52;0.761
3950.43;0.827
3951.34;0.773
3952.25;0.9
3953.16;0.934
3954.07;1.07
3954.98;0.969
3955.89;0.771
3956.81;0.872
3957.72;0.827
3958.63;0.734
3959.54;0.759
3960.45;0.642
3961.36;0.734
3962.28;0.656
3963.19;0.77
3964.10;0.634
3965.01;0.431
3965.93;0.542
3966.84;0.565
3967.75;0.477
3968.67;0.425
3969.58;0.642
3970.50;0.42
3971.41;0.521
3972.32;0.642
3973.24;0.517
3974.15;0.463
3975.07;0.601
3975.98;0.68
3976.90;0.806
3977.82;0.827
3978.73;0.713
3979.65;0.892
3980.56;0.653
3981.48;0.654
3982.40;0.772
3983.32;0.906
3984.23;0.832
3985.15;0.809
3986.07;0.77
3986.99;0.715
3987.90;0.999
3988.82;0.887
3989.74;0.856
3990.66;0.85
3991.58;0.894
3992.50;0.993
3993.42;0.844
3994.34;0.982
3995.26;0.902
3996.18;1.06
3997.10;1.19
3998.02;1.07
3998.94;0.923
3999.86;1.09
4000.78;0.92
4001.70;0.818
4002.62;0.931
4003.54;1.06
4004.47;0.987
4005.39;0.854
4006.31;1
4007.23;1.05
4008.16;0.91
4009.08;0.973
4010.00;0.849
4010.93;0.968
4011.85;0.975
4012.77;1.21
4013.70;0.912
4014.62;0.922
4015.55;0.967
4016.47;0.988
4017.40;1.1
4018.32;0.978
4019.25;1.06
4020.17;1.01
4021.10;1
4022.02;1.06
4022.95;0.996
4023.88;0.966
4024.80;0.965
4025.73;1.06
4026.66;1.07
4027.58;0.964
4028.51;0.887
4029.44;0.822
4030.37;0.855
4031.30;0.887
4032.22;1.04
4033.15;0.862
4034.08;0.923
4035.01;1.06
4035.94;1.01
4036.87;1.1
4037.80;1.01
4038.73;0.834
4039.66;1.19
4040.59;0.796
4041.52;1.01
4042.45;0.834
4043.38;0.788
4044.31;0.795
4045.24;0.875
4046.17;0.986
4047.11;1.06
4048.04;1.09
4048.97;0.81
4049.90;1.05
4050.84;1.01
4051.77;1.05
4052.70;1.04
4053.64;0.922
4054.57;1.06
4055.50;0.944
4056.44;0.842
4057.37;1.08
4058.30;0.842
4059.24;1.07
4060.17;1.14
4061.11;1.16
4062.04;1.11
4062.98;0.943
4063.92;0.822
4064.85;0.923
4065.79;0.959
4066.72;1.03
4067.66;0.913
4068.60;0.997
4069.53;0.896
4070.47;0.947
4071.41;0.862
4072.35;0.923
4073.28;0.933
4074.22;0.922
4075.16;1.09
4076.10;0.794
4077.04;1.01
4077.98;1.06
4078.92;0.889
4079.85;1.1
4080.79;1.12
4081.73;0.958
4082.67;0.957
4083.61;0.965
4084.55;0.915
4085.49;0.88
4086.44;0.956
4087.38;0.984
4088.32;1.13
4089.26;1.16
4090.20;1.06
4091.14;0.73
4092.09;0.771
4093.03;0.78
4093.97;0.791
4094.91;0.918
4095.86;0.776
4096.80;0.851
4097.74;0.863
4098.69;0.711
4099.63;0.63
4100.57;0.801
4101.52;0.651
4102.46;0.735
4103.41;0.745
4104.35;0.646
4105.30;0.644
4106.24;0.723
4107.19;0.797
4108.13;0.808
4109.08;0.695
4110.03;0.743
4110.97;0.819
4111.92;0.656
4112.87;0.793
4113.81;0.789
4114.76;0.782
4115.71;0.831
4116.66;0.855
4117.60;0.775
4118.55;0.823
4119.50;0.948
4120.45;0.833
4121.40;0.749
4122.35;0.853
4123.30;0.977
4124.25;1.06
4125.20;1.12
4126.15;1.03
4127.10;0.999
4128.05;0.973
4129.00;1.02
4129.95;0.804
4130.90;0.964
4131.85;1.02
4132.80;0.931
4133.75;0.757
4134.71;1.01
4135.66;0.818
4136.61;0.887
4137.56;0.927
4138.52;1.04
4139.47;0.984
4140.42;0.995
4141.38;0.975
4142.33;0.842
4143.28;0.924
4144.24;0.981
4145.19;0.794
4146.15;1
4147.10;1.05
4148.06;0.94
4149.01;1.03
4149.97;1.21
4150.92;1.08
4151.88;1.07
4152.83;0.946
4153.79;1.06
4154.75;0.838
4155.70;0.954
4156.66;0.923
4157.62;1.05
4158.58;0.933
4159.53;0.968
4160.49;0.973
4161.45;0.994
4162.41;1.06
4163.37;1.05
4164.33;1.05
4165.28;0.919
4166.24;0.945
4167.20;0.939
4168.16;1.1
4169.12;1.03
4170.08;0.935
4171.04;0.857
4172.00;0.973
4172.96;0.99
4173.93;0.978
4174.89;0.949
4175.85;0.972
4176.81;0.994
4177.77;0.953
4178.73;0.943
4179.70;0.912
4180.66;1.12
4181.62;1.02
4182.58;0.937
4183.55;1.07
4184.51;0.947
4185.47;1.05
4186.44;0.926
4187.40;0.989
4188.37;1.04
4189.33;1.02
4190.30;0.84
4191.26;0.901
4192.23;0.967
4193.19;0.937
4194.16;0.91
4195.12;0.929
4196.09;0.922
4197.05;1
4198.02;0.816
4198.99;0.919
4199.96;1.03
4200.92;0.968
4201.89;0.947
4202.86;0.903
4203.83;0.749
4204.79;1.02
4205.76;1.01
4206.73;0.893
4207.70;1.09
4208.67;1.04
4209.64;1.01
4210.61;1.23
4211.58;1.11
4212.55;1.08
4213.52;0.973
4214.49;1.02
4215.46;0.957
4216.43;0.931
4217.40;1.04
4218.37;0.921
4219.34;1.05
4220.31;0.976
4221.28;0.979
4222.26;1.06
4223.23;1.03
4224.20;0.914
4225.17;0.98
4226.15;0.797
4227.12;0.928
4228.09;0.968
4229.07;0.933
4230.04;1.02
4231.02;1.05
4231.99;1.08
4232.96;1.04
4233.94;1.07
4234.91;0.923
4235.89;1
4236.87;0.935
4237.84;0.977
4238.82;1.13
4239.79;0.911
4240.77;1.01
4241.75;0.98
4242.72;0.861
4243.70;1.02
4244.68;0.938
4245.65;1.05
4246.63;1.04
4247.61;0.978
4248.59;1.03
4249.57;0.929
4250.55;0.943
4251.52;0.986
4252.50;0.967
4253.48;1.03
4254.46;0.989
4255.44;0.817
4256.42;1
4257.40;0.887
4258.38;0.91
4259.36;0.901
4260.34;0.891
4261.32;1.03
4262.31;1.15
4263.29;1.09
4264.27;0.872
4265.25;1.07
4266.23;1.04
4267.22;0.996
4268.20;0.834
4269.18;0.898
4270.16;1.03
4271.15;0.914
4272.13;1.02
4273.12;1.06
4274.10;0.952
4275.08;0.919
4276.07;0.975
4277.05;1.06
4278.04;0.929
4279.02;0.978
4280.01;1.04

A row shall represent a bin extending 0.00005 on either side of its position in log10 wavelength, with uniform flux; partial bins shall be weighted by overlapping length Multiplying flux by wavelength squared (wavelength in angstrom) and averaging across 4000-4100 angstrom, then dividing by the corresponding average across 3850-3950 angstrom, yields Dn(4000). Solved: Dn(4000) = 1.29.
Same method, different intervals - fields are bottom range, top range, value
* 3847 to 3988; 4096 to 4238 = 1.37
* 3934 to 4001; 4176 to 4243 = 1.40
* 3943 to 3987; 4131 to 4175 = 1.45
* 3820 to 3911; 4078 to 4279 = 1.48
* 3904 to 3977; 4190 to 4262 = 1.46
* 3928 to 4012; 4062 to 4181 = 1.24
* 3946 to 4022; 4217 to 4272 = 1.33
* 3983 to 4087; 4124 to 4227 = 1.09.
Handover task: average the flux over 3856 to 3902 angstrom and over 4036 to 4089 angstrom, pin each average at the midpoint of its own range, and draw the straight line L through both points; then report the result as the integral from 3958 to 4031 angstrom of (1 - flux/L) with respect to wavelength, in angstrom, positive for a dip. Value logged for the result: 4.3 angstrom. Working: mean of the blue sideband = 0.768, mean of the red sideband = 0.972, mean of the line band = 0.847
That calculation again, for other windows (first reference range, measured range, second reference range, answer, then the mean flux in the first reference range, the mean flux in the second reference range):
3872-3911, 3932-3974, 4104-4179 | 2.8 angstrom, 0.735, 0.925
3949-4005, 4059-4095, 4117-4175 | -2.9 angstrom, 0.79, 0.961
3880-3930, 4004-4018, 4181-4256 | -2.2 angstrom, 0.777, 0.979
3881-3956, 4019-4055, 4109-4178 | -4.3 angstrom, 0.784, 0.94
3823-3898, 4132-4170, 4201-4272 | -1.9 angstrom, 0.736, 0.983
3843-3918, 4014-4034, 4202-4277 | -2.4 angstrom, 0.793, 0.984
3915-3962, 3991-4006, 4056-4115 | -2.2 angstrom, 0.818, 0.889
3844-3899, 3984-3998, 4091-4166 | -1.3 angstrom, 0.781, 0.891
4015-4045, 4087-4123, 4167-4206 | 5.8 angstrom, 0.964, 0.961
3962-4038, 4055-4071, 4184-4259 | -1.4 angstrom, 0.866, 0.976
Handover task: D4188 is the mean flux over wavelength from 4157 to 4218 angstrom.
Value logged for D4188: 0.98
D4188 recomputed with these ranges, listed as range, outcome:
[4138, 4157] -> 0.982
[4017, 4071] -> 0.974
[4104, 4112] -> 0.73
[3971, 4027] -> 0.9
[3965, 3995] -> 0.72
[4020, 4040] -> 0.979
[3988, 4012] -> 0.955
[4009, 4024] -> 0.997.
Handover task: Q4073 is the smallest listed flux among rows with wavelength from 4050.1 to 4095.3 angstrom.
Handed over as 0.73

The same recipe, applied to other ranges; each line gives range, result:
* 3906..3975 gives 0.42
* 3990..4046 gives 0.788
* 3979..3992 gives 0.653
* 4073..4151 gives 0.63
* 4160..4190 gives 0.857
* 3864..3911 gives 0.437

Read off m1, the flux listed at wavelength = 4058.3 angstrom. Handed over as 0.842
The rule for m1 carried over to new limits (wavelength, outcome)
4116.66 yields 0.855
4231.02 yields 1.05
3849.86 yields 0.828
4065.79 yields 0.959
